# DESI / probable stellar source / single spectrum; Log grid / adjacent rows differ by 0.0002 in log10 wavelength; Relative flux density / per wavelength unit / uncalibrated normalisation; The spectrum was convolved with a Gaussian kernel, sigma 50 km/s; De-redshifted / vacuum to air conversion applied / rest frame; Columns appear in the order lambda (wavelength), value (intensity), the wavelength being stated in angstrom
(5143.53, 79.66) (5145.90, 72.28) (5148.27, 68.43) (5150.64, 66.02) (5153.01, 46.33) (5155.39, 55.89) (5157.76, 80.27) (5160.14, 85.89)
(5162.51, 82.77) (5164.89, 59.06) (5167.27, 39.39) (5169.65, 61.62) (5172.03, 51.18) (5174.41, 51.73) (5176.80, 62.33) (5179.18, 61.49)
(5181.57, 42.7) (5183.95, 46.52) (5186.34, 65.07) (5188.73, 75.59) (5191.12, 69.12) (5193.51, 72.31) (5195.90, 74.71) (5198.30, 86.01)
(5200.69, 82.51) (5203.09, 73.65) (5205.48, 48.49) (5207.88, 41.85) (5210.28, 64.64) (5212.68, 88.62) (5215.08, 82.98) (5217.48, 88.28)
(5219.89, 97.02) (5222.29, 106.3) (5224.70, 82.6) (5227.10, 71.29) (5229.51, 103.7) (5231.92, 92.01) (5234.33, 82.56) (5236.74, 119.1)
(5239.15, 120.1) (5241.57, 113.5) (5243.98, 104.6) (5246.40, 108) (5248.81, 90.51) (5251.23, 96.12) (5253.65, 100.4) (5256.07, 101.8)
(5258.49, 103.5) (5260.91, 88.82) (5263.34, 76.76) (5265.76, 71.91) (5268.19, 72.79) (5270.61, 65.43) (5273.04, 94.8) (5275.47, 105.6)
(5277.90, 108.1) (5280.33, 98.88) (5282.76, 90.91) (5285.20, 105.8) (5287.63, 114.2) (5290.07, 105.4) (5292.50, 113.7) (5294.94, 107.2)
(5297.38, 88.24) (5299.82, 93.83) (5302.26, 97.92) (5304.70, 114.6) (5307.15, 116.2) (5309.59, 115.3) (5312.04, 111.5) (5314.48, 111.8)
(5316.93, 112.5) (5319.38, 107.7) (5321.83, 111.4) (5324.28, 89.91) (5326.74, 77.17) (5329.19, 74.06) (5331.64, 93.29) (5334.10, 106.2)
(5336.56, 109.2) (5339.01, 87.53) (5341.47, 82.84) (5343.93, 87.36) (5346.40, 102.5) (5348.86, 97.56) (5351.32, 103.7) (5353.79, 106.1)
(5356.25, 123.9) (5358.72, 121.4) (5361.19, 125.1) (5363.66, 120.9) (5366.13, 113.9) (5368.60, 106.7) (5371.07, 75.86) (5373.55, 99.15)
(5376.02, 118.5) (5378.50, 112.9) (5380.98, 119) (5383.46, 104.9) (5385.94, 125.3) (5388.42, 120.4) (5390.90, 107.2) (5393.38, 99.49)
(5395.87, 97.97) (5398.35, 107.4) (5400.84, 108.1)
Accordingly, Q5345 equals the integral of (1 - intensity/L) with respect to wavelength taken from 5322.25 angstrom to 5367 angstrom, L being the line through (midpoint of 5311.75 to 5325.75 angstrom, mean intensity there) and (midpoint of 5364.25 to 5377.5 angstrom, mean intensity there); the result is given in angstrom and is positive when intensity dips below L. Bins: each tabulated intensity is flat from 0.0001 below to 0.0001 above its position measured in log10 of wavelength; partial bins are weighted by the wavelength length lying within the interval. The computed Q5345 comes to 1.6 angstrom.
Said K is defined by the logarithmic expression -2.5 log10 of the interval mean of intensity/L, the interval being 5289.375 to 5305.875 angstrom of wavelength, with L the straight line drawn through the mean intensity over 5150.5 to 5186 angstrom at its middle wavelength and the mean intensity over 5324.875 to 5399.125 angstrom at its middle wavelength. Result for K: -0.15 mag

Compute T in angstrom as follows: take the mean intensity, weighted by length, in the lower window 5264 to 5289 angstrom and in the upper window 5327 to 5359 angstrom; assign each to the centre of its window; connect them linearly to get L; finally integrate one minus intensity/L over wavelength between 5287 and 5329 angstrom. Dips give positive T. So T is -4.0 angstrom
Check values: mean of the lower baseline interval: 92.6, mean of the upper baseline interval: 98.4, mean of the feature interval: 104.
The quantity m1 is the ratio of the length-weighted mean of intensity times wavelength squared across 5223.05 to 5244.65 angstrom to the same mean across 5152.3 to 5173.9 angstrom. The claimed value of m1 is 1.63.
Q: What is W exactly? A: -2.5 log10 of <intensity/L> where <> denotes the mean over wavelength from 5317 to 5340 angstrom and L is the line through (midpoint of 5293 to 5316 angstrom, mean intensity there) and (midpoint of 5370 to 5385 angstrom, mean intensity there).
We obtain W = 0.109 mag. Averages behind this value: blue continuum 107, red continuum 106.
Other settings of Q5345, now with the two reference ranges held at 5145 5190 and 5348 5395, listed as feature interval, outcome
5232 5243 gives -4.0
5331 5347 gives 1.2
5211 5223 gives -2.8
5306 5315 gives -1.7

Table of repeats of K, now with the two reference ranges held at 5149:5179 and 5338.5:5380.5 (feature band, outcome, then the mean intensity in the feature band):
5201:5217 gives 0.05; 68.6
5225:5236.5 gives -0.17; 89.7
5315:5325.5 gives -0.10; 106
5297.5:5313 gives -0.14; 107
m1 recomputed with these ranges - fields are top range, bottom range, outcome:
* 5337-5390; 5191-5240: 1.36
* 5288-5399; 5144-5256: 1.43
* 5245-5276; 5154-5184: 1.55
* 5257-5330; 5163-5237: 1.41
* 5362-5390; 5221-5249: 1.17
